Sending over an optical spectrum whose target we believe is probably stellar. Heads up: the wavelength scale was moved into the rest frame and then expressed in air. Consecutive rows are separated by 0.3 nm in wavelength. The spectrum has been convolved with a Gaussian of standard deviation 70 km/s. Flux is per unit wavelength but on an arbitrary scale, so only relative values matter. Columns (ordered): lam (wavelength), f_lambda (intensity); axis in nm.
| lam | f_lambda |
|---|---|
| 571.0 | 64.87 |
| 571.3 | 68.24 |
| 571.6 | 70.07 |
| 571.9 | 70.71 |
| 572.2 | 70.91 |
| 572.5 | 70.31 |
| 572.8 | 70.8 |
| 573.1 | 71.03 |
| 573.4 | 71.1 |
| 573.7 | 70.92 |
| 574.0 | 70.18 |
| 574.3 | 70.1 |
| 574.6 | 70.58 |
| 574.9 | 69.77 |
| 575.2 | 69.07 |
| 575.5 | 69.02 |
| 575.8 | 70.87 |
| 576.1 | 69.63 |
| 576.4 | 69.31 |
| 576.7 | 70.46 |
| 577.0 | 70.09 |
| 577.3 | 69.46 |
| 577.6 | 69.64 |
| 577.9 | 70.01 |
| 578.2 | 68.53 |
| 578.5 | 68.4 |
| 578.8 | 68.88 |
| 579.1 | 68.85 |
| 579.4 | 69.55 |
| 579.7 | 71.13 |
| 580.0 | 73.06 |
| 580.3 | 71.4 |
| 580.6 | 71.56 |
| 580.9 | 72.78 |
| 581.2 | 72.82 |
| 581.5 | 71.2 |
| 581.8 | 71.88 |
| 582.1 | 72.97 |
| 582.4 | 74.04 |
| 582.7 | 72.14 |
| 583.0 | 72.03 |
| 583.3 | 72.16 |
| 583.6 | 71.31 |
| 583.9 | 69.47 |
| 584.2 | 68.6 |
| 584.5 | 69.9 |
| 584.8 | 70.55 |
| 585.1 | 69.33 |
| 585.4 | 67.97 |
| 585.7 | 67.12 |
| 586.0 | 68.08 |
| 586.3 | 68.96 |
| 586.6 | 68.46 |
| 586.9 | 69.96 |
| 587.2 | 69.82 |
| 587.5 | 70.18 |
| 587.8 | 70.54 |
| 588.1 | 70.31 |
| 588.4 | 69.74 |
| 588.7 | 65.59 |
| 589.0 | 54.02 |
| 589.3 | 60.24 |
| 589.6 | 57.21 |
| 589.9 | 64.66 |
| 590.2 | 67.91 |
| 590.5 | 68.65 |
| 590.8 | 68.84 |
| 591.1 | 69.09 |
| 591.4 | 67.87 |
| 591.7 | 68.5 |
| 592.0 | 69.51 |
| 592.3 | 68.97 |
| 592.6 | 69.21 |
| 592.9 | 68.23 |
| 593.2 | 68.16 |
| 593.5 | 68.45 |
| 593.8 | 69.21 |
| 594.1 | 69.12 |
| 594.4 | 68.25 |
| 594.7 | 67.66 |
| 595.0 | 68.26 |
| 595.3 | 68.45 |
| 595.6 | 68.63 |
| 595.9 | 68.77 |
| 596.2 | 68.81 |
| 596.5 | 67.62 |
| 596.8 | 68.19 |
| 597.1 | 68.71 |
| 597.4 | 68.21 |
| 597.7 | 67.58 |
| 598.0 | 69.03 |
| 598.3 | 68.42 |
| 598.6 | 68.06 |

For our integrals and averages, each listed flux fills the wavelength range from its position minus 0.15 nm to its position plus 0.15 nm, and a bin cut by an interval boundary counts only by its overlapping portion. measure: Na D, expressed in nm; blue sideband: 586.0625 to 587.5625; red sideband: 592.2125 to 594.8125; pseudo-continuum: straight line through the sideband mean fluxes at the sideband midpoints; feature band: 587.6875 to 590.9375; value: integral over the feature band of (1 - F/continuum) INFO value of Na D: 0.18 nm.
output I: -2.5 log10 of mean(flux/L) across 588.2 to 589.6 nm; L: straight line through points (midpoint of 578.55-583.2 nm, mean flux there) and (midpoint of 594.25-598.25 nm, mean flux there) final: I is 0.13 mag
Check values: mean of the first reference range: 71.6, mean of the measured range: 62.1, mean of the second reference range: 68.3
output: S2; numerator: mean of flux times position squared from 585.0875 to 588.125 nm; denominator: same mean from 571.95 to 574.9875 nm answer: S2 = 1.02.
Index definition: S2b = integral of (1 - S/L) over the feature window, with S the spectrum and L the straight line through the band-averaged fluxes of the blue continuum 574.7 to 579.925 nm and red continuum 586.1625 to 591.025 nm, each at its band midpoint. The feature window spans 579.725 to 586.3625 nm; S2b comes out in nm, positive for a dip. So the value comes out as -0.27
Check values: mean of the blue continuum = 69.6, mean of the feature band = 70.9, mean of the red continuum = 66.6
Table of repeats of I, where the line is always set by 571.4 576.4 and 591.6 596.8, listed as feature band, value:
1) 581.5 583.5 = -0.044 mag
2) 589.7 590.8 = 0.032 mag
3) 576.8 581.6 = -0.010 mag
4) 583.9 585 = -0.004 mag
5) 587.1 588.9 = 0.003 mag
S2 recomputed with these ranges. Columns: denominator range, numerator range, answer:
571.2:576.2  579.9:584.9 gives 1.05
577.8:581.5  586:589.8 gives 0.97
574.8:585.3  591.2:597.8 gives 1.02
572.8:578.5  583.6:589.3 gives 1.01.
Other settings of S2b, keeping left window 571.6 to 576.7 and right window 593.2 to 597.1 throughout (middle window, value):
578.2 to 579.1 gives 0.02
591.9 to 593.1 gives 0.00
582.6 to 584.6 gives -0.04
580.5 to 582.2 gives -0.06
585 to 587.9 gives 0.01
